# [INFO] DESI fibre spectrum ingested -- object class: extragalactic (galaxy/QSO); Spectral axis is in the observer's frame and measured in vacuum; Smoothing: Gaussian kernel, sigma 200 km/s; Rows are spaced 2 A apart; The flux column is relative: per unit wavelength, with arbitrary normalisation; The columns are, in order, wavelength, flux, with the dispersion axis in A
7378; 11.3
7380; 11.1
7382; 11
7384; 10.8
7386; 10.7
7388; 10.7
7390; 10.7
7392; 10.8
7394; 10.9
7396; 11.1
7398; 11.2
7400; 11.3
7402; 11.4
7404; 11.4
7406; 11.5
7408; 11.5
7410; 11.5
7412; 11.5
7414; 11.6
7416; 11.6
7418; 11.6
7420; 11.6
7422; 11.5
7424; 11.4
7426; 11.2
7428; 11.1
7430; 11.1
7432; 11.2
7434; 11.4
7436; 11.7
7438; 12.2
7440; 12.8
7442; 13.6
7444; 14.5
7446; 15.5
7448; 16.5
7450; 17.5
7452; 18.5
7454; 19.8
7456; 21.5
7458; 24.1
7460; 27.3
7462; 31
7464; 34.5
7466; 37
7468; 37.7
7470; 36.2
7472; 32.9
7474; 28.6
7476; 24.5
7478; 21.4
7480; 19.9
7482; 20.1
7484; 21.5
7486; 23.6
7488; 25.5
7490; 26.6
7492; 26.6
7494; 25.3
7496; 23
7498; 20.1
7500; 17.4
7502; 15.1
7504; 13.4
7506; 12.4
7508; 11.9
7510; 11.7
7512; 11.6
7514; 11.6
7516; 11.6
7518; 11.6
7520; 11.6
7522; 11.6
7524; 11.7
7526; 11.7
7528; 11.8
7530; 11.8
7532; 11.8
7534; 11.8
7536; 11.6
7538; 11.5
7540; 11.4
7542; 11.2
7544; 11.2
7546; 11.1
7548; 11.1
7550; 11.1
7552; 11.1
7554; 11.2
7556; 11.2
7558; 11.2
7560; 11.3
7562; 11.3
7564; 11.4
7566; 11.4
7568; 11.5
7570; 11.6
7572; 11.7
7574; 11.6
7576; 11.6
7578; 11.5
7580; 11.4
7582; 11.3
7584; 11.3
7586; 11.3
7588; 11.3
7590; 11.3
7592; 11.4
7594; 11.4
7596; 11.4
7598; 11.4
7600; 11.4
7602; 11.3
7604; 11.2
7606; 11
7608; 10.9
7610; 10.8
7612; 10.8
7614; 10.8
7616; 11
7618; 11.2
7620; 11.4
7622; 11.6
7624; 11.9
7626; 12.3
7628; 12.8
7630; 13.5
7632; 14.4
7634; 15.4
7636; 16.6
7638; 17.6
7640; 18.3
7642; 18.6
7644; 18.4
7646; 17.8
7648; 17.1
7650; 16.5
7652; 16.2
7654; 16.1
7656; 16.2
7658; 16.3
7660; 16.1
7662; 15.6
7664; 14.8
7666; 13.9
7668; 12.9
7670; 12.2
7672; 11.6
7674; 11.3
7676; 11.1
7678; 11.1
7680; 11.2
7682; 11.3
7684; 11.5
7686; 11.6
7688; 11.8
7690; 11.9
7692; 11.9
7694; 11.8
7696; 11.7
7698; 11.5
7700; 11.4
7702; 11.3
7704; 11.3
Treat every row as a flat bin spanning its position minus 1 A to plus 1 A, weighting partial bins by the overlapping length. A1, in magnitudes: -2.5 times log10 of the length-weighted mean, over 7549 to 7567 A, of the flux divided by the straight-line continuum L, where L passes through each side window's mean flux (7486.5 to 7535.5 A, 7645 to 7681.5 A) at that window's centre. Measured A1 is 0.32 mag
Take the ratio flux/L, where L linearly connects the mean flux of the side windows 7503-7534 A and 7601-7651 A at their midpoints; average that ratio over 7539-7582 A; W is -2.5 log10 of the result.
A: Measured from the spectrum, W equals 0.11 mag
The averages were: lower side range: 11.9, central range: 11.3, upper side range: 13.7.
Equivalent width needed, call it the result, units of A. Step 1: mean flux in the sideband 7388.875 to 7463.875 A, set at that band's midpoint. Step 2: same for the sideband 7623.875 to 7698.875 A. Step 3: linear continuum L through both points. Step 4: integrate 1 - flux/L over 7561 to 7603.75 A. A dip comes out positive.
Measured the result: 8.1 A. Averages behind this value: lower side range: 14.2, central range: 11.4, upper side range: 14.1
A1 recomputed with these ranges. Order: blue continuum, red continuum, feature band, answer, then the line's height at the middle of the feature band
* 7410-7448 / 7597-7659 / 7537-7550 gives 0.17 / 13.2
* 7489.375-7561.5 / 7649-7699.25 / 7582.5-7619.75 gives 0.19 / 13.3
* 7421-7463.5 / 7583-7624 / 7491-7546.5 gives 0.01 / 13.8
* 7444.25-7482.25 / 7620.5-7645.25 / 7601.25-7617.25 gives 0.44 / 16.5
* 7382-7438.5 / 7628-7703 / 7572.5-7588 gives 0.15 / 13.1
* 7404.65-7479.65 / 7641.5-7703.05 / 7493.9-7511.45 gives 0.07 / 17.1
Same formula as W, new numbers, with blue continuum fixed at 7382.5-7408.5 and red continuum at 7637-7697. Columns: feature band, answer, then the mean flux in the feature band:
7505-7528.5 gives 0.06 mag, 11.7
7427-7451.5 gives -0.16 mag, 13.4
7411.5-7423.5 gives -0.02 mag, 11.6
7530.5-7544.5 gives 0.10 mag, 11.5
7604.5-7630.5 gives 0.18 mag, 11.5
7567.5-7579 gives 0.13 mag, 11.6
